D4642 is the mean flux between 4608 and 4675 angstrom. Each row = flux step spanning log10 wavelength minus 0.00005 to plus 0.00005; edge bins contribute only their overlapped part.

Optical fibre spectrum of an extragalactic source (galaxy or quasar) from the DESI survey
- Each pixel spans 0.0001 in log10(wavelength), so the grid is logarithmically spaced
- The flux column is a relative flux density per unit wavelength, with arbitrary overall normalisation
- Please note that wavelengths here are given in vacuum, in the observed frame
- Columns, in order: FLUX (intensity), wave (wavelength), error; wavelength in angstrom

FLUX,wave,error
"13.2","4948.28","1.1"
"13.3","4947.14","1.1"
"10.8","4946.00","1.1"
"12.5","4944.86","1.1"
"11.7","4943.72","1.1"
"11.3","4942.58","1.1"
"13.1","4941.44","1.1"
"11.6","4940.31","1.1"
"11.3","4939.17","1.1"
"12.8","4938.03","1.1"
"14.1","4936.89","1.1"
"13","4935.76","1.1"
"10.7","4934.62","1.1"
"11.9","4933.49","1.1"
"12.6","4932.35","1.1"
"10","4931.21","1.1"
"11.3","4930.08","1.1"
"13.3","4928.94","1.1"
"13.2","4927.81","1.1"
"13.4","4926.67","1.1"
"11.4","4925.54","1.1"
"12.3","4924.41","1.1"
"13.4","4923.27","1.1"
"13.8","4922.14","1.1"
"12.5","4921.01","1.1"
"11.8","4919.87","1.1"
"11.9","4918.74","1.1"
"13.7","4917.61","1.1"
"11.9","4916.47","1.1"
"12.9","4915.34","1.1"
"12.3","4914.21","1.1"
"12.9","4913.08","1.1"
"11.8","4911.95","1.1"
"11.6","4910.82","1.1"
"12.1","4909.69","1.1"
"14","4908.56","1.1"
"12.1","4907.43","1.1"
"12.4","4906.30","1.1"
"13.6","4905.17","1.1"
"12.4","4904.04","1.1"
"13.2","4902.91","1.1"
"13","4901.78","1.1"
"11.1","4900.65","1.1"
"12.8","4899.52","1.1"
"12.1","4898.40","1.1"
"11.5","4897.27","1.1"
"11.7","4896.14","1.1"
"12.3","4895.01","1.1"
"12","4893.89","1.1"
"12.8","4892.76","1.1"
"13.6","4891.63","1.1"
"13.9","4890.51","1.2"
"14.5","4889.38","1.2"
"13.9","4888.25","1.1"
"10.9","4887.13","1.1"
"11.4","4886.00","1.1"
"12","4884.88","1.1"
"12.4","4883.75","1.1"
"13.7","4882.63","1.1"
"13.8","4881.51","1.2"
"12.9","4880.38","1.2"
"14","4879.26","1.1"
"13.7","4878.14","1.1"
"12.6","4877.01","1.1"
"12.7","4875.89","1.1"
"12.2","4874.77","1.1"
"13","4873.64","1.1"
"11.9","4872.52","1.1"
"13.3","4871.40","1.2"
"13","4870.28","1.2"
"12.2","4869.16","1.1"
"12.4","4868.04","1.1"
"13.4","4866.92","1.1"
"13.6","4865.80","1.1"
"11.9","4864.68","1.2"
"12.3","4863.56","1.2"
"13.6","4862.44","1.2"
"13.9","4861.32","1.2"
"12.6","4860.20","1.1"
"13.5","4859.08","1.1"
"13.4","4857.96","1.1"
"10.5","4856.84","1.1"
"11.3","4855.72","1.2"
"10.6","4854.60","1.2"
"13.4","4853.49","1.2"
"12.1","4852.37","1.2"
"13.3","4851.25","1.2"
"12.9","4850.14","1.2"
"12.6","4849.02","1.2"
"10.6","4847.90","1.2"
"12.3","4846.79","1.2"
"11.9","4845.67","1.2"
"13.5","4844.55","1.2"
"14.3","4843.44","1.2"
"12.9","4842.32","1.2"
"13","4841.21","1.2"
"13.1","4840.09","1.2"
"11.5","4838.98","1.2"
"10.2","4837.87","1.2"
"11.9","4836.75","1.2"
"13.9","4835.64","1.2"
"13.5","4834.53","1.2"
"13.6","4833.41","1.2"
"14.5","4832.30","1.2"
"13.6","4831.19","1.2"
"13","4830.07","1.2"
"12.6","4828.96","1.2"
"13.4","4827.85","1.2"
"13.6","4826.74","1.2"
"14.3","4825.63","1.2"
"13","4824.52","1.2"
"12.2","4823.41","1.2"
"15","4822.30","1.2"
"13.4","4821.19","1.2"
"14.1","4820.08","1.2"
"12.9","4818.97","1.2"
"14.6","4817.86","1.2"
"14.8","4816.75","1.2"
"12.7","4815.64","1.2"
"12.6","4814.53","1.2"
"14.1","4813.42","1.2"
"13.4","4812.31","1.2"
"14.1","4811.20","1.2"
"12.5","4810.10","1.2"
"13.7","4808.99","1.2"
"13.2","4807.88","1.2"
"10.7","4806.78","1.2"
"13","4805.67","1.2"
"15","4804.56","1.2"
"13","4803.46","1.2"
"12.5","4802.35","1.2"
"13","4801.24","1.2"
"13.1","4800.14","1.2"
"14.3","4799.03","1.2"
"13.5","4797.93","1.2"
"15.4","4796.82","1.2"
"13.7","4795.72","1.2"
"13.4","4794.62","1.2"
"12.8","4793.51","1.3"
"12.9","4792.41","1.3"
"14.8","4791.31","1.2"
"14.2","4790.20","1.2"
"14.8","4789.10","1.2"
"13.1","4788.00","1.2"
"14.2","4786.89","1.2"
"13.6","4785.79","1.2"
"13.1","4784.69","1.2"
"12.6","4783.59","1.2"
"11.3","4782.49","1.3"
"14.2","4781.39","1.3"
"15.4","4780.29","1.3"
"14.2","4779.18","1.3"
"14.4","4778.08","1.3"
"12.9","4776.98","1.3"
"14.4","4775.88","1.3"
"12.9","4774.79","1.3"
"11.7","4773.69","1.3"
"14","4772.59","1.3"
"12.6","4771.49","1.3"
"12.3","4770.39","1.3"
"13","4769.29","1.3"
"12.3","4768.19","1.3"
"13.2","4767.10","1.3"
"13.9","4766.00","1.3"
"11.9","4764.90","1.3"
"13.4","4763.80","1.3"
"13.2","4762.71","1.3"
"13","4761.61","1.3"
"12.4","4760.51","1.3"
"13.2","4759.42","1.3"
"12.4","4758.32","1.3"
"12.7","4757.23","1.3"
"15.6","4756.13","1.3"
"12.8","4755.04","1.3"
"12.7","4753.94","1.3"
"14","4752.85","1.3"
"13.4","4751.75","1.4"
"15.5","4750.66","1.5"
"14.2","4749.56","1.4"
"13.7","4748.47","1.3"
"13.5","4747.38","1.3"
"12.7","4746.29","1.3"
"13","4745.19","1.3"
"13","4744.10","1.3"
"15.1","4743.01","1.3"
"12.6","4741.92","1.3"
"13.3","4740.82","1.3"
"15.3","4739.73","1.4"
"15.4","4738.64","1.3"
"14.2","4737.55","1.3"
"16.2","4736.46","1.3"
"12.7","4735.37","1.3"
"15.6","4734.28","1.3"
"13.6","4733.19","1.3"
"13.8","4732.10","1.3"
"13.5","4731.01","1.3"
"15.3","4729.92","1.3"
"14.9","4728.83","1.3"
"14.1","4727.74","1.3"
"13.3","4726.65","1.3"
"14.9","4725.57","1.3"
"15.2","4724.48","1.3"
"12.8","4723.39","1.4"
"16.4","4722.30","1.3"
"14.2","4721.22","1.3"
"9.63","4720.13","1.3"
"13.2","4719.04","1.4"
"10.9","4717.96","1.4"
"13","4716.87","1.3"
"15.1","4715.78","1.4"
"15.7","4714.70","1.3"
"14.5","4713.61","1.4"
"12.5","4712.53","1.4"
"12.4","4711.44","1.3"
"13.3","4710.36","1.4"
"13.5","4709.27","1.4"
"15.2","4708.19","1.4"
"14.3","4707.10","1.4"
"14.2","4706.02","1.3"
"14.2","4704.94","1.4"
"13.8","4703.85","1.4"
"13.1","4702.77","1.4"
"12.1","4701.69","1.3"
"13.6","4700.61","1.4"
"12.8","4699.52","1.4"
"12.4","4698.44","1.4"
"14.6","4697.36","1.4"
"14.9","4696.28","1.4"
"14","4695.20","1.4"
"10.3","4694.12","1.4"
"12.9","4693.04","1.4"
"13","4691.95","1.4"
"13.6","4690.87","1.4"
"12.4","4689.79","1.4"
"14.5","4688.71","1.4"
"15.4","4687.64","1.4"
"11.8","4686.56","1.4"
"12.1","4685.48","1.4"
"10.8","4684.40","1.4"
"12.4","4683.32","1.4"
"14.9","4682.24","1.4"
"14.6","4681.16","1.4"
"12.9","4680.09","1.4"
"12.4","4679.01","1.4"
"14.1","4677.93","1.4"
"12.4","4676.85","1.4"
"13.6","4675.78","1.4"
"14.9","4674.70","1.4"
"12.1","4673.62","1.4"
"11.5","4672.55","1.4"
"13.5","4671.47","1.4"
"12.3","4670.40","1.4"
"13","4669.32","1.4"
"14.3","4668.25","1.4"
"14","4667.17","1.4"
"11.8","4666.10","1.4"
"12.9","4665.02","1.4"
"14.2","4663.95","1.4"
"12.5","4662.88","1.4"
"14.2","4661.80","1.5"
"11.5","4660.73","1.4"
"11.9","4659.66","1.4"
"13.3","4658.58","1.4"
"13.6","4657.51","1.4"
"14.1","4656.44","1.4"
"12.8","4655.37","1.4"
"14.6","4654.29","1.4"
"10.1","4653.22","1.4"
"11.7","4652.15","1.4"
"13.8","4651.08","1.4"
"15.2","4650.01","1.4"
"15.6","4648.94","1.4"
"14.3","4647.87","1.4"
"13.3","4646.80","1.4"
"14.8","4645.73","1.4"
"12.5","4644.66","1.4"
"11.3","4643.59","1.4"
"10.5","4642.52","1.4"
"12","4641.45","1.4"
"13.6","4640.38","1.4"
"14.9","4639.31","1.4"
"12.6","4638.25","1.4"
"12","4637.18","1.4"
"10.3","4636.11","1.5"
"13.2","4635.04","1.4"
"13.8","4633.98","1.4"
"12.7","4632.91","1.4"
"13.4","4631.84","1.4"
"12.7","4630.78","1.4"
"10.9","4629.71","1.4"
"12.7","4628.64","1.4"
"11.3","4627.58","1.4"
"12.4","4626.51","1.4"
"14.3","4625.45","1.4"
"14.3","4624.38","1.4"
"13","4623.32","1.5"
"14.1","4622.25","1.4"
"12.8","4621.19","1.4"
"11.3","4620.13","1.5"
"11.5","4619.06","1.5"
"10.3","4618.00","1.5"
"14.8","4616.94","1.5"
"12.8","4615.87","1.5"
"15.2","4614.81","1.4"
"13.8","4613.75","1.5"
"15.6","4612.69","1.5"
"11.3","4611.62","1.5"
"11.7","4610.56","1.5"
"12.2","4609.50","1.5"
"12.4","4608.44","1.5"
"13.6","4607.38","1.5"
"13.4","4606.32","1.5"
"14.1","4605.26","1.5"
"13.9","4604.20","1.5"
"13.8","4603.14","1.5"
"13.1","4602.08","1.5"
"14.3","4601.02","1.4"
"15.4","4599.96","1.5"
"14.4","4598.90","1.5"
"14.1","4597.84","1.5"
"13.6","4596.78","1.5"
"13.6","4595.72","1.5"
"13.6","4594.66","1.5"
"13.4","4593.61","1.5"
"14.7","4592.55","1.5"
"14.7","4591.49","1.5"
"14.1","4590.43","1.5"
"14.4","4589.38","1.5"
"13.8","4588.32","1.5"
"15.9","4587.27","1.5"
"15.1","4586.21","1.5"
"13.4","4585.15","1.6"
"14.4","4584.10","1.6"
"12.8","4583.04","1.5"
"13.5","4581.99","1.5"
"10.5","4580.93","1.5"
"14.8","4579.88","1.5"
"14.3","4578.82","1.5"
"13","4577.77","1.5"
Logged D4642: 12.9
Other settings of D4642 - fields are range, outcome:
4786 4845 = 13.4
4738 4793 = 13.5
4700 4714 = 13.6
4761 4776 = 12.9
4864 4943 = 12.6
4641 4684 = 13.1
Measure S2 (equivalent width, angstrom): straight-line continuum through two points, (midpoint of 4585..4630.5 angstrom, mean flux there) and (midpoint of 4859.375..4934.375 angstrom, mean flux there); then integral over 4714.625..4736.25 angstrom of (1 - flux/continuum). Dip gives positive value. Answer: -1.3 angstrom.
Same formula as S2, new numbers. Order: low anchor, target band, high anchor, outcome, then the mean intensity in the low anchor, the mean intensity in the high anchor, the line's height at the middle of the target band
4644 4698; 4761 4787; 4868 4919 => -0.5 angstrom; 13.2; 12.7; 13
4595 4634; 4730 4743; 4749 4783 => -1.0 angstrom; 13.2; 13.3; 13.3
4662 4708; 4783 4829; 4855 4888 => -2.2 angstrom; 13.2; 12.7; 12.9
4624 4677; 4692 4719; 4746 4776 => -0.7 angstrom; 13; 13.2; 13.1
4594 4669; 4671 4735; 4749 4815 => -1.2 angstrom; 13.1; 13.4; 13.3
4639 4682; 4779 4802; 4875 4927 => -1.4 angstrom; 13.2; 12.7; 12.9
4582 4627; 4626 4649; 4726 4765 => 1.6 angstrom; 13.6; 13.8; 13.6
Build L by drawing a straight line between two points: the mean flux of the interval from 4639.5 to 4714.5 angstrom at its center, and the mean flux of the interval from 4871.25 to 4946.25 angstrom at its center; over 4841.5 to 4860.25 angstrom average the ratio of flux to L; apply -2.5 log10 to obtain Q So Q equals 0.02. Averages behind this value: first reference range 13.2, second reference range 12.5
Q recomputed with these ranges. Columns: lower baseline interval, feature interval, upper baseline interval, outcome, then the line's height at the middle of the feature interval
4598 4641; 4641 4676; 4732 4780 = 0.01 mag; 13.2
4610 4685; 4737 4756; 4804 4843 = -0.06 mag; 13.1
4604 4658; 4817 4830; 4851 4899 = -0.07 mag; 12.8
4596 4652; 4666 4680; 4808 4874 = 0.00 mag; 13.1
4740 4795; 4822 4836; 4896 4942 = -0.04 mag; 13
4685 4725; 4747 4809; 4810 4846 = 0.00 mag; 13.3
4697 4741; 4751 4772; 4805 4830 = 0.05 mag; 13.7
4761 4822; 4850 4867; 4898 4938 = 0.03 mag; 12.9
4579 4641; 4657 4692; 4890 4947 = 0.00 mag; 13.2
